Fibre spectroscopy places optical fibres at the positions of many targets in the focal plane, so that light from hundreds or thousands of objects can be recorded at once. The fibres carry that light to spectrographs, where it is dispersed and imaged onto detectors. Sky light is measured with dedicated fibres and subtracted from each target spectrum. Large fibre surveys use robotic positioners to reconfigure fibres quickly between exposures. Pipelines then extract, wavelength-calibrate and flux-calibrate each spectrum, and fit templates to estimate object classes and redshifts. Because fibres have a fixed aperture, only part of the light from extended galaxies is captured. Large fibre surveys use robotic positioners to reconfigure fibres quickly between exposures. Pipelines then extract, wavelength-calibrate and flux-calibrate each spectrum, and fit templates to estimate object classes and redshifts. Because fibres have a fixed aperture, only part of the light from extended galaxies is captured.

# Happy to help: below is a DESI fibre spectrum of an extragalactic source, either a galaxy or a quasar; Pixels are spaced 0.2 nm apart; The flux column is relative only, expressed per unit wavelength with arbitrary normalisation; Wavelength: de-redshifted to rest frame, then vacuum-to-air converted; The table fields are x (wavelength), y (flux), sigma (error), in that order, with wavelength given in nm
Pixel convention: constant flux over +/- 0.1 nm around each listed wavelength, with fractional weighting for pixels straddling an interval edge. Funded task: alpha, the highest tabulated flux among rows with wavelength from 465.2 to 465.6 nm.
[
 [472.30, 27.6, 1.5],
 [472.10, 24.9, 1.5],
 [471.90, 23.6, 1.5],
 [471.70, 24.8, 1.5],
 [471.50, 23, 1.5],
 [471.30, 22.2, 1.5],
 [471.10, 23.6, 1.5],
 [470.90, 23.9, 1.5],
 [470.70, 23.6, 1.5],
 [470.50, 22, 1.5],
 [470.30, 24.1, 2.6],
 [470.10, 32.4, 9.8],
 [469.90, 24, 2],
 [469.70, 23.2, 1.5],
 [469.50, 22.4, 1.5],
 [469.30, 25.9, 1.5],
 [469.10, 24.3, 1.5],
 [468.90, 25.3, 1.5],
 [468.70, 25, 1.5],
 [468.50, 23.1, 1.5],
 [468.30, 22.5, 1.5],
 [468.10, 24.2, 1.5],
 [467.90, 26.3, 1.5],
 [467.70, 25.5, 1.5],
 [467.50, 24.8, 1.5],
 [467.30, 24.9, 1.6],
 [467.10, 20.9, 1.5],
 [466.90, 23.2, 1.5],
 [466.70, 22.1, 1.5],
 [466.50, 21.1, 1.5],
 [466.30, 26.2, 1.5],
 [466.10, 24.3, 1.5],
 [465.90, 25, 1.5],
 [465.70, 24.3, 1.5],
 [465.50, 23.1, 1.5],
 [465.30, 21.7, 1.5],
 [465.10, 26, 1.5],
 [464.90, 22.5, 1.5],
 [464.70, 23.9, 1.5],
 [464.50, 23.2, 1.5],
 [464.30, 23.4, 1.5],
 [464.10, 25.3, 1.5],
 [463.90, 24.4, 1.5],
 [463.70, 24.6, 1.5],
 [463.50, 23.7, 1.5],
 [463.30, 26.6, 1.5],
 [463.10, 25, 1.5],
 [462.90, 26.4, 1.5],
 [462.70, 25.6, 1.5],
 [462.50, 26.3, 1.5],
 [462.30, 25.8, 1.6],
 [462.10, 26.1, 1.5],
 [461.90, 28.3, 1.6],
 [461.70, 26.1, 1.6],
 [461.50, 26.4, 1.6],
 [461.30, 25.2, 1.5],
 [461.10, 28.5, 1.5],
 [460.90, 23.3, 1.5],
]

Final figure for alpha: 23.1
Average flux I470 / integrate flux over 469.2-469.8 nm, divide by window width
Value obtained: 23.8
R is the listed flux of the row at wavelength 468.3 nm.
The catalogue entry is 22.5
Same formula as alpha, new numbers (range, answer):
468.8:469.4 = 25.9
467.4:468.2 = 26.3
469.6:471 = 32.4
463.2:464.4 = 26.6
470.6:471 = 23.9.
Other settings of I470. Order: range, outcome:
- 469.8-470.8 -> 25.2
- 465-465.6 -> 23.6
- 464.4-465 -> 23.2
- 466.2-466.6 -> 23.6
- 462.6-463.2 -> 25.7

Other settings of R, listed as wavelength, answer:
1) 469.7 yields 23.2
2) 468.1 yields 24.2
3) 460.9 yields 23.3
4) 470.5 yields 22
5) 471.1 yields 23.6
